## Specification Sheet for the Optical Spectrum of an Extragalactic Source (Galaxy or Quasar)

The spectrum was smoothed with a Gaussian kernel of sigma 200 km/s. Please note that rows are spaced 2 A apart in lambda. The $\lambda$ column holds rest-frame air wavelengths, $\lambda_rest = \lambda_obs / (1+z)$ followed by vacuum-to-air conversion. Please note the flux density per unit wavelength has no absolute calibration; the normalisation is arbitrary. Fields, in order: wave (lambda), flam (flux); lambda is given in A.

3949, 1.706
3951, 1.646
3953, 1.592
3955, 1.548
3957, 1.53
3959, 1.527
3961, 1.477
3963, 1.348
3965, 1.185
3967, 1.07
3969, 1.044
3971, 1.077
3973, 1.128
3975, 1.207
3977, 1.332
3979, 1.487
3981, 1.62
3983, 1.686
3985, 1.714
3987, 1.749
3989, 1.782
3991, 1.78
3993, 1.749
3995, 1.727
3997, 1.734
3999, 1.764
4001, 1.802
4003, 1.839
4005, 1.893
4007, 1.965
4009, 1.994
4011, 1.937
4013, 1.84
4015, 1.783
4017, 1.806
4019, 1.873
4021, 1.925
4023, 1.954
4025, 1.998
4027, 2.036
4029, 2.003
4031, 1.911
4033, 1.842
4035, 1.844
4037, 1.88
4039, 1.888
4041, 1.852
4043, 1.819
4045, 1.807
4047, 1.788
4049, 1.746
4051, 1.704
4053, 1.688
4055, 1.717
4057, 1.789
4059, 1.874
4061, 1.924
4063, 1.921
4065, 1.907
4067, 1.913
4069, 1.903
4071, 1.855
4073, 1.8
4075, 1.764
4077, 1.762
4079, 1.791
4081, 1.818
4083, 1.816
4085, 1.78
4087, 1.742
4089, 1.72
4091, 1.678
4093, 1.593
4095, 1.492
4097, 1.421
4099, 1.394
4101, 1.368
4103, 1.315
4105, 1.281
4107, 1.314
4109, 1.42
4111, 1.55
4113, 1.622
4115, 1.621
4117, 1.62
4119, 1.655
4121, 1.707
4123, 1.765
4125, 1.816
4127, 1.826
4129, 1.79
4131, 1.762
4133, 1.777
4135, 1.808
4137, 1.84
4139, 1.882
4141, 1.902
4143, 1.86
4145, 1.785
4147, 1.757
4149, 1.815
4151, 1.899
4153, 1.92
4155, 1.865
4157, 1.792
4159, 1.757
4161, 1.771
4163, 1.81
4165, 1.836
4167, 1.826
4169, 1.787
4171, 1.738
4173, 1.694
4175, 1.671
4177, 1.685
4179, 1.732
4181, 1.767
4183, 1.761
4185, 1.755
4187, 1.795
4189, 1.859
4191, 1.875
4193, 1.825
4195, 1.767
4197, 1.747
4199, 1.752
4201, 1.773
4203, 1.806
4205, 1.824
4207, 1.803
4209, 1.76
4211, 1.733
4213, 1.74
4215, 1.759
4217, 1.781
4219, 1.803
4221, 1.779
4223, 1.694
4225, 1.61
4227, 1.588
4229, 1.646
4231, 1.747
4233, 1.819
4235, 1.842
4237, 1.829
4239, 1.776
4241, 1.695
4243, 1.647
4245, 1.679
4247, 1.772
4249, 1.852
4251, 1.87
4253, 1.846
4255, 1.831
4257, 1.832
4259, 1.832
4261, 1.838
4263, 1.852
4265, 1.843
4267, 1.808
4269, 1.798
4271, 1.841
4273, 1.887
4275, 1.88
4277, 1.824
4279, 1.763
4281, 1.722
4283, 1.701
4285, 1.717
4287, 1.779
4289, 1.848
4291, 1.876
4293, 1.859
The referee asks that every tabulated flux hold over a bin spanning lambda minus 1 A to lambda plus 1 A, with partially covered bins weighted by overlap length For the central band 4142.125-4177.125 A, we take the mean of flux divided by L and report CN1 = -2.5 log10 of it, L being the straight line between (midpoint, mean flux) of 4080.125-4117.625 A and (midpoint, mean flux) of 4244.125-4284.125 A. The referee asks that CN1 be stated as -0.09 mag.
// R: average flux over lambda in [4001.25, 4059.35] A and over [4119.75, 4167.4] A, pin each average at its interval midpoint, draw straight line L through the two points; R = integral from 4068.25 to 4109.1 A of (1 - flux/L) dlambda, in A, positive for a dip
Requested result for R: 4.77 A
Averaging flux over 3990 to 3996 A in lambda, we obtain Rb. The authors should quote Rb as 1.75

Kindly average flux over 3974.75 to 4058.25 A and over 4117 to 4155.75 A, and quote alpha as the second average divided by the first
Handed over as 1.01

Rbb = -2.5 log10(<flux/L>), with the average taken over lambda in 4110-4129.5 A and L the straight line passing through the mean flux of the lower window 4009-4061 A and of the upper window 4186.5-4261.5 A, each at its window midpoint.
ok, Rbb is 0.077 mag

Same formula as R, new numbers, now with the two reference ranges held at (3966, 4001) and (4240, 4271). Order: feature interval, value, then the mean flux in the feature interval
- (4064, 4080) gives -2.3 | 1.84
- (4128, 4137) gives -0.6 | 1.79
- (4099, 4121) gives 2.2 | 1.48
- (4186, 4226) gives -0.6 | 1.77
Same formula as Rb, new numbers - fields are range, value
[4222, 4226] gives 1.65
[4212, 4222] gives 1.77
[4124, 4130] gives 1.81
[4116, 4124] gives 1.69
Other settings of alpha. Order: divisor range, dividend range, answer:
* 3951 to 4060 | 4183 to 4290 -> 1.05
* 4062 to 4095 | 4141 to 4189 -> 1.00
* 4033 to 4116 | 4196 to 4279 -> 1.04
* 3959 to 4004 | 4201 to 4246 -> 1.15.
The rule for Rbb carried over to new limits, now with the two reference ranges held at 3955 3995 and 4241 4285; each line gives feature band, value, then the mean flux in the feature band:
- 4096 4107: 0.19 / 1.35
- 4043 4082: -0.16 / 1.81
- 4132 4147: -0.11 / 1.83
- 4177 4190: -0.04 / 1.77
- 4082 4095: -0.07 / 1.7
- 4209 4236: 0.01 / 1.73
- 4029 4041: -0.23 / 1.88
